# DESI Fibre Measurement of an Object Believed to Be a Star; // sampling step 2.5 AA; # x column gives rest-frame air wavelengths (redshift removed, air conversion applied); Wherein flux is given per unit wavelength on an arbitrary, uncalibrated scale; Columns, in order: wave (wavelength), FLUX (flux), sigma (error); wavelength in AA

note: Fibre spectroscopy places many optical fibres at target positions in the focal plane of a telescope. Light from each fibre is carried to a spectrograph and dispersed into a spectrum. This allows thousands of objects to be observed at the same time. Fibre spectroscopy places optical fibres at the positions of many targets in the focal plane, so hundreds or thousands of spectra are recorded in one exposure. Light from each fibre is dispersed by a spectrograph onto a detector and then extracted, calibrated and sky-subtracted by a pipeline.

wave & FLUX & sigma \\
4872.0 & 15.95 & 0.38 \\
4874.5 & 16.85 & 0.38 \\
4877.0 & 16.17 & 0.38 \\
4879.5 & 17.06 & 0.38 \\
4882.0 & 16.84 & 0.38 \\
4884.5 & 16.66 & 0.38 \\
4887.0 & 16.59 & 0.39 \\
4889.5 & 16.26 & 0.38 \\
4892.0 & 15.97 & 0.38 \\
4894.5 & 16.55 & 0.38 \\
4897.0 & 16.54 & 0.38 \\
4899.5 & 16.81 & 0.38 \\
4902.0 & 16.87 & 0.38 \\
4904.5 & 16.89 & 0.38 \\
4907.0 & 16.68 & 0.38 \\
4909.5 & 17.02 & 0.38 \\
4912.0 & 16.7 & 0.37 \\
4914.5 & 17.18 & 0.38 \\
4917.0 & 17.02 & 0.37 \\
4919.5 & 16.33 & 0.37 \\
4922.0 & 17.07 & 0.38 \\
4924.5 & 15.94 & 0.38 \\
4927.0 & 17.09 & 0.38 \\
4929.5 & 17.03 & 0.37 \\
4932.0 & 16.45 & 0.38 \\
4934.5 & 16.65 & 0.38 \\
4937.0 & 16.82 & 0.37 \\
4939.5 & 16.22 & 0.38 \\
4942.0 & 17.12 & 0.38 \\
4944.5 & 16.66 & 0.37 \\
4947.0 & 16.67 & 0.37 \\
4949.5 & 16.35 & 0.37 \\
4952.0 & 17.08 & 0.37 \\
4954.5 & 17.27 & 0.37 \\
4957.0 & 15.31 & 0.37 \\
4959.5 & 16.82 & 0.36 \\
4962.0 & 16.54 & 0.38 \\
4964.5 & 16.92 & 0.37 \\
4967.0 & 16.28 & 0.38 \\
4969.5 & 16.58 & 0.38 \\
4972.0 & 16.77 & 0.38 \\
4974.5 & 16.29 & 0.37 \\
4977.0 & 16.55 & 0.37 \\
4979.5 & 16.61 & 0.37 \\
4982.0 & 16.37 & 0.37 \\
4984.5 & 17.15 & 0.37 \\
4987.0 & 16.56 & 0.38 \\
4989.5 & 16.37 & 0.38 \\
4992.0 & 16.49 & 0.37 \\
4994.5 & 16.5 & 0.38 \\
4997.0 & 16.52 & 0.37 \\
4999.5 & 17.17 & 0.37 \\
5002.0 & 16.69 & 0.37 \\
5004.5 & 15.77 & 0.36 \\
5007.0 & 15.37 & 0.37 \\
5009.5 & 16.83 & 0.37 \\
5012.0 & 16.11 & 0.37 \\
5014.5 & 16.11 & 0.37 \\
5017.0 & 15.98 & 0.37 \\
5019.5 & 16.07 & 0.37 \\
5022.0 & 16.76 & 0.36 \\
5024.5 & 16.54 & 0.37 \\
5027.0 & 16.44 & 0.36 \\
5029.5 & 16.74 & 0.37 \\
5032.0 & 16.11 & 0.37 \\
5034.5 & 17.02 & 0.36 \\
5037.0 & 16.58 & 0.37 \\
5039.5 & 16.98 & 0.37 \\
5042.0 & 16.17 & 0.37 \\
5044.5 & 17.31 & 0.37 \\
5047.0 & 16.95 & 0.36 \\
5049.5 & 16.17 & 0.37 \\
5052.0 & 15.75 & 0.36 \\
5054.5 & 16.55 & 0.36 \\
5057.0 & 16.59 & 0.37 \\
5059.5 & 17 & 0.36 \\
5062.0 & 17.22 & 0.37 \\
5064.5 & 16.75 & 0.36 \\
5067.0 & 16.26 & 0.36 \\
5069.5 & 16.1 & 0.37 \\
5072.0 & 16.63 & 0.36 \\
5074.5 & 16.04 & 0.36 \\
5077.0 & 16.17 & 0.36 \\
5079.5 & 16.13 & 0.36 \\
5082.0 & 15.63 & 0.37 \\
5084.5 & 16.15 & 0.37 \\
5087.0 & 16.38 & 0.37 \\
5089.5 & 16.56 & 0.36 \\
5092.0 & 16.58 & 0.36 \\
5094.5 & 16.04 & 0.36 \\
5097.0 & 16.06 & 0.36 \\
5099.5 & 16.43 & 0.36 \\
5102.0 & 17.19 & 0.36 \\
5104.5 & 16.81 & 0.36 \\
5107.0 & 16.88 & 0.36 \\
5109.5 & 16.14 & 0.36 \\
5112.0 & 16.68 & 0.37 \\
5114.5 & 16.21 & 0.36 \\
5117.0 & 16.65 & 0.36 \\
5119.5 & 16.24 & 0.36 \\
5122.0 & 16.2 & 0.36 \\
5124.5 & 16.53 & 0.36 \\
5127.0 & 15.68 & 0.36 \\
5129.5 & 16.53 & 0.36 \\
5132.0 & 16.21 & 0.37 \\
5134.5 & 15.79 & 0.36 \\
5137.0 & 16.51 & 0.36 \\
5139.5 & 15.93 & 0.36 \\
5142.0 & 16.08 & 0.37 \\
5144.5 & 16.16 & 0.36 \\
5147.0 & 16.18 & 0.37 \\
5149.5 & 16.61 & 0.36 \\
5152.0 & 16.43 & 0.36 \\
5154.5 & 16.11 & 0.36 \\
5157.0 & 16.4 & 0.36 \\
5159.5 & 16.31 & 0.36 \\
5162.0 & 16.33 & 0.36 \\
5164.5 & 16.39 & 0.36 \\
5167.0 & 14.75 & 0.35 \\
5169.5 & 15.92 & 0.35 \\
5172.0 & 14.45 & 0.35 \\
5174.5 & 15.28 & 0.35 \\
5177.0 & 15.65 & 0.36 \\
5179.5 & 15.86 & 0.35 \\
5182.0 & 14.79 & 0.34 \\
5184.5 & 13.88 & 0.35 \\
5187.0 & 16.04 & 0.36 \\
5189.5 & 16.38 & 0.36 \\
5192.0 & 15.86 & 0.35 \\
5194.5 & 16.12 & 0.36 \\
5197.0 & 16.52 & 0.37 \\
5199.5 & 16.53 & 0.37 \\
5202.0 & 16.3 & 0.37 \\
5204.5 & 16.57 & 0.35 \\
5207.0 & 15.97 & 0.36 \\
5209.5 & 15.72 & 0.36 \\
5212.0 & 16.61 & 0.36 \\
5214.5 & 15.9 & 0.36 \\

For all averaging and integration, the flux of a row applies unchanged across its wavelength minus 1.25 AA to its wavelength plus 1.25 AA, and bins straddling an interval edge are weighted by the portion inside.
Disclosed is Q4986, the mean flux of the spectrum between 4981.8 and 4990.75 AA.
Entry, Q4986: 16.6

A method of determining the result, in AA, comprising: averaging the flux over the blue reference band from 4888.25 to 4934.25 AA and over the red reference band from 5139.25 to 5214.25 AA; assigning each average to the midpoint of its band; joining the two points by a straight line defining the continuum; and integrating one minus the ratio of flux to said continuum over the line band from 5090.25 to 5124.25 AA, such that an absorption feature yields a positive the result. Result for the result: -0.7 AA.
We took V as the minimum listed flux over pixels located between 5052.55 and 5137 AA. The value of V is 15.63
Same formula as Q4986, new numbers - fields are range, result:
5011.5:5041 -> 16.5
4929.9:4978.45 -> 16.6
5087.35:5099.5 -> 16.3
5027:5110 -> 16.5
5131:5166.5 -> 16.2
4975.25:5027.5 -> 16.4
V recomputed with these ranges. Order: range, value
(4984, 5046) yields 15.37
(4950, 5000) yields 15.31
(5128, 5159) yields 15.79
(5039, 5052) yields 15.75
